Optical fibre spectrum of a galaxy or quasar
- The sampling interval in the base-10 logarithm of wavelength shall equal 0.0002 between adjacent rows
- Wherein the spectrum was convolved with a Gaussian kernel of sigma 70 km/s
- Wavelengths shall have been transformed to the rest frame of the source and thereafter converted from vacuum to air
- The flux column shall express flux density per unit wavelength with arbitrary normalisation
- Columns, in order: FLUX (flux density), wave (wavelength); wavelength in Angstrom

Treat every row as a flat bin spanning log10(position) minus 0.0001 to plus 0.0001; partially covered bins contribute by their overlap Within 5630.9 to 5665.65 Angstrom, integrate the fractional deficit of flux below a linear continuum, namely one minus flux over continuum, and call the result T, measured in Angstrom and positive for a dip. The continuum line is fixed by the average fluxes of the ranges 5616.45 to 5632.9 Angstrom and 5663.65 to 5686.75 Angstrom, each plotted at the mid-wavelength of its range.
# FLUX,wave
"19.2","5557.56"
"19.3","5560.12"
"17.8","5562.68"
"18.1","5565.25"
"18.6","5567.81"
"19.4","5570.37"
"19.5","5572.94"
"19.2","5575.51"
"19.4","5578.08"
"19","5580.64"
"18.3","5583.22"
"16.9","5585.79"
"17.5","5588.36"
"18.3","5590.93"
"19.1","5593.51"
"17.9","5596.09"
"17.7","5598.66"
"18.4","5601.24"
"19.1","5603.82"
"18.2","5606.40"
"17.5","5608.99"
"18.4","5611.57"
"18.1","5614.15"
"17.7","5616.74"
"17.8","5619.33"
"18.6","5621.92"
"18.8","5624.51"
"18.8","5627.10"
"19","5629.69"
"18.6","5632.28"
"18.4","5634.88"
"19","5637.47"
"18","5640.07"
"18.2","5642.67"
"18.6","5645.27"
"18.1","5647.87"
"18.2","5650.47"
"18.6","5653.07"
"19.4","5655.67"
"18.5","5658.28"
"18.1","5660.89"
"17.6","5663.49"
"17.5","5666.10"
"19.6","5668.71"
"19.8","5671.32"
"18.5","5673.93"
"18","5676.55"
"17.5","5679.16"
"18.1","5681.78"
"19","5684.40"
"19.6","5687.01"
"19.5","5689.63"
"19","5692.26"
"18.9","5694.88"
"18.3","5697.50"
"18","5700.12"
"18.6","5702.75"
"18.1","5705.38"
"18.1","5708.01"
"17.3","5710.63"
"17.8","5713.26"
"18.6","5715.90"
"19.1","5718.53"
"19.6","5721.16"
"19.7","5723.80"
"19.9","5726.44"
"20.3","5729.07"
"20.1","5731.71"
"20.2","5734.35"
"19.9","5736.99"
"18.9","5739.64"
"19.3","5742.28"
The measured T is 0.23 Angstrom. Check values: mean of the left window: 18.5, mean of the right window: 18.5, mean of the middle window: 18.4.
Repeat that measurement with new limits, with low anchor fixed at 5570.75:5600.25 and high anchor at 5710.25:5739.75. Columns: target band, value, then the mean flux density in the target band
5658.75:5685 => 0.9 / 18.4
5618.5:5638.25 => 0.1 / 18.6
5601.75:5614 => 0.2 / 18.3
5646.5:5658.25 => 0.2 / 18.6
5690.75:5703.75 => 0.4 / 18.6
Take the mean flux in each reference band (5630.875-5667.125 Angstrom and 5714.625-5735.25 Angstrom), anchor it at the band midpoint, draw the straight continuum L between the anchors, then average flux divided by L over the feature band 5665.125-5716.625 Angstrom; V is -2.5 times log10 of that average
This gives 0.03 mag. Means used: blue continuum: 18.4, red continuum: 19.7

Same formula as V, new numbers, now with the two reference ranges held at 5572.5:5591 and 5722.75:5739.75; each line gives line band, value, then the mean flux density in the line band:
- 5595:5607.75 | 0.02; 18.3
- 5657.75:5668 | 0.07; 18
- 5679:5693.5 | 0.03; 18.9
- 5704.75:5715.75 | 0.11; 17.9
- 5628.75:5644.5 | 0.03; 18.5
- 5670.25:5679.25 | 0.05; 18.5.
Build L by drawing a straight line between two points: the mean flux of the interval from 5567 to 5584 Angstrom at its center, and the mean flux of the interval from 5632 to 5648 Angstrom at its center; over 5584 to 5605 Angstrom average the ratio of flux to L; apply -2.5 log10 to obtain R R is 0.05 mag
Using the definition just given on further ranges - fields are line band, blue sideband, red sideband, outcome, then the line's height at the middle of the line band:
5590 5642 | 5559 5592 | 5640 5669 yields 0.00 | 18.4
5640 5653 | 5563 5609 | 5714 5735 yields 0.04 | 19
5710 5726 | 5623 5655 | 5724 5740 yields 0.05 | 19.7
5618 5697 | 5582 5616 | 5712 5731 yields 0.01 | 18.7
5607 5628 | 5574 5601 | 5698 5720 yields 0.01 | 18.3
